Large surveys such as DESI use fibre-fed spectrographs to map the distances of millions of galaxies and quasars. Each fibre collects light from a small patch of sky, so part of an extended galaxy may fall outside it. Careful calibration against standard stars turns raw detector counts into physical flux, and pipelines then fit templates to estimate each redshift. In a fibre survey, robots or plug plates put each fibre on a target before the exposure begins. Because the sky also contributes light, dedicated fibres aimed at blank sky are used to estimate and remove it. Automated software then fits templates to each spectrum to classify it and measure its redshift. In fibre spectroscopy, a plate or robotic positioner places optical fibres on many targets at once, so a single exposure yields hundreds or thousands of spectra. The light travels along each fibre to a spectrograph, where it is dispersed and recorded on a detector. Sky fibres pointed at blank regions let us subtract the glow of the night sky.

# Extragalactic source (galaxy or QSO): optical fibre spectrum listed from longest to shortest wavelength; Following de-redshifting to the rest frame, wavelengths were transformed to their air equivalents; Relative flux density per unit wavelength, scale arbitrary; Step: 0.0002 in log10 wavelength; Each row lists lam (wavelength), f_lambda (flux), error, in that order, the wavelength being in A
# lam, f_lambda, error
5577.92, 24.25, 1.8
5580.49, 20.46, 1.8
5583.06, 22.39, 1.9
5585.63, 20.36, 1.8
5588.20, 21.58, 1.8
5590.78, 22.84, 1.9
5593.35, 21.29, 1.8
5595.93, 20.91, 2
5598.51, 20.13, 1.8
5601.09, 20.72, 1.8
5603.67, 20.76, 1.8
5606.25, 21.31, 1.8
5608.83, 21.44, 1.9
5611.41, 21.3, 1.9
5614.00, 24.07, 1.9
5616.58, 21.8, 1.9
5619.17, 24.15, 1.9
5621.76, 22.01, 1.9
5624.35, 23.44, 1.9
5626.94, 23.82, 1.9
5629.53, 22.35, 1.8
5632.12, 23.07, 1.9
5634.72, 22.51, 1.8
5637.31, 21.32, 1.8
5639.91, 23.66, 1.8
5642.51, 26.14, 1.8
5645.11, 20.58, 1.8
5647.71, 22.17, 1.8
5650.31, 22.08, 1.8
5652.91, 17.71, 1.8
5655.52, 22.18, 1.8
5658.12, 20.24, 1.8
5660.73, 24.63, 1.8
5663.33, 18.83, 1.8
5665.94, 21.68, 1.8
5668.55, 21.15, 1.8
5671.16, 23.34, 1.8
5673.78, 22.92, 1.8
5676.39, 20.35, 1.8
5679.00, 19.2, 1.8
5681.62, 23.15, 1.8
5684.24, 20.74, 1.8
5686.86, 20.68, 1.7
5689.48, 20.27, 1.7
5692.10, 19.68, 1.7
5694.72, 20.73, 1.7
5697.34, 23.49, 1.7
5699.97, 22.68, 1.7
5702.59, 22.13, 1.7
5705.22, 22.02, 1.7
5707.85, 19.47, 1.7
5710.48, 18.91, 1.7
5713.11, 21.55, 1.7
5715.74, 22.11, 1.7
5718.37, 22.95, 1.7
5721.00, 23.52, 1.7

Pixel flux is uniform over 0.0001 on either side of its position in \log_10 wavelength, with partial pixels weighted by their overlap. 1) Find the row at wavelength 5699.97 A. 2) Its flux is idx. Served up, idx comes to 22.68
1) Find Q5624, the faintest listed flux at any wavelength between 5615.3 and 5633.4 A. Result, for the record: 21.8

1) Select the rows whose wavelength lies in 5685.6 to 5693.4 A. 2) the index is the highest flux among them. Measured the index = 20.68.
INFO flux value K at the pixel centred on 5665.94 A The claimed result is 21.68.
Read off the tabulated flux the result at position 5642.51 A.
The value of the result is 26.14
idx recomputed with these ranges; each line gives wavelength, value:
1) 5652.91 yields 17.71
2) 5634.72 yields 22.51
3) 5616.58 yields 21.8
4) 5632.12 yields 23.07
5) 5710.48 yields 18.91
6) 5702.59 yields 22.13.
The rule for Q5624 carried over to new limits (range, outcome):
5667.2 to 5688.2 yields 19.2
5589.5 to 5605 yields 20.13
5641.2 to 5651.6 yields 20.58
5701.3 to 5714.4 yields 18.91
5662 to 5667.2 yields 18.83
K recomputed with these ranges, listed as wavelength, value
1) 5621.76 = 22.01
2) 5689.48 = 20.27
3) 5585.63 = 20.36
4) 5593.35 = 21.29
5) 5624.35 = 23.44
